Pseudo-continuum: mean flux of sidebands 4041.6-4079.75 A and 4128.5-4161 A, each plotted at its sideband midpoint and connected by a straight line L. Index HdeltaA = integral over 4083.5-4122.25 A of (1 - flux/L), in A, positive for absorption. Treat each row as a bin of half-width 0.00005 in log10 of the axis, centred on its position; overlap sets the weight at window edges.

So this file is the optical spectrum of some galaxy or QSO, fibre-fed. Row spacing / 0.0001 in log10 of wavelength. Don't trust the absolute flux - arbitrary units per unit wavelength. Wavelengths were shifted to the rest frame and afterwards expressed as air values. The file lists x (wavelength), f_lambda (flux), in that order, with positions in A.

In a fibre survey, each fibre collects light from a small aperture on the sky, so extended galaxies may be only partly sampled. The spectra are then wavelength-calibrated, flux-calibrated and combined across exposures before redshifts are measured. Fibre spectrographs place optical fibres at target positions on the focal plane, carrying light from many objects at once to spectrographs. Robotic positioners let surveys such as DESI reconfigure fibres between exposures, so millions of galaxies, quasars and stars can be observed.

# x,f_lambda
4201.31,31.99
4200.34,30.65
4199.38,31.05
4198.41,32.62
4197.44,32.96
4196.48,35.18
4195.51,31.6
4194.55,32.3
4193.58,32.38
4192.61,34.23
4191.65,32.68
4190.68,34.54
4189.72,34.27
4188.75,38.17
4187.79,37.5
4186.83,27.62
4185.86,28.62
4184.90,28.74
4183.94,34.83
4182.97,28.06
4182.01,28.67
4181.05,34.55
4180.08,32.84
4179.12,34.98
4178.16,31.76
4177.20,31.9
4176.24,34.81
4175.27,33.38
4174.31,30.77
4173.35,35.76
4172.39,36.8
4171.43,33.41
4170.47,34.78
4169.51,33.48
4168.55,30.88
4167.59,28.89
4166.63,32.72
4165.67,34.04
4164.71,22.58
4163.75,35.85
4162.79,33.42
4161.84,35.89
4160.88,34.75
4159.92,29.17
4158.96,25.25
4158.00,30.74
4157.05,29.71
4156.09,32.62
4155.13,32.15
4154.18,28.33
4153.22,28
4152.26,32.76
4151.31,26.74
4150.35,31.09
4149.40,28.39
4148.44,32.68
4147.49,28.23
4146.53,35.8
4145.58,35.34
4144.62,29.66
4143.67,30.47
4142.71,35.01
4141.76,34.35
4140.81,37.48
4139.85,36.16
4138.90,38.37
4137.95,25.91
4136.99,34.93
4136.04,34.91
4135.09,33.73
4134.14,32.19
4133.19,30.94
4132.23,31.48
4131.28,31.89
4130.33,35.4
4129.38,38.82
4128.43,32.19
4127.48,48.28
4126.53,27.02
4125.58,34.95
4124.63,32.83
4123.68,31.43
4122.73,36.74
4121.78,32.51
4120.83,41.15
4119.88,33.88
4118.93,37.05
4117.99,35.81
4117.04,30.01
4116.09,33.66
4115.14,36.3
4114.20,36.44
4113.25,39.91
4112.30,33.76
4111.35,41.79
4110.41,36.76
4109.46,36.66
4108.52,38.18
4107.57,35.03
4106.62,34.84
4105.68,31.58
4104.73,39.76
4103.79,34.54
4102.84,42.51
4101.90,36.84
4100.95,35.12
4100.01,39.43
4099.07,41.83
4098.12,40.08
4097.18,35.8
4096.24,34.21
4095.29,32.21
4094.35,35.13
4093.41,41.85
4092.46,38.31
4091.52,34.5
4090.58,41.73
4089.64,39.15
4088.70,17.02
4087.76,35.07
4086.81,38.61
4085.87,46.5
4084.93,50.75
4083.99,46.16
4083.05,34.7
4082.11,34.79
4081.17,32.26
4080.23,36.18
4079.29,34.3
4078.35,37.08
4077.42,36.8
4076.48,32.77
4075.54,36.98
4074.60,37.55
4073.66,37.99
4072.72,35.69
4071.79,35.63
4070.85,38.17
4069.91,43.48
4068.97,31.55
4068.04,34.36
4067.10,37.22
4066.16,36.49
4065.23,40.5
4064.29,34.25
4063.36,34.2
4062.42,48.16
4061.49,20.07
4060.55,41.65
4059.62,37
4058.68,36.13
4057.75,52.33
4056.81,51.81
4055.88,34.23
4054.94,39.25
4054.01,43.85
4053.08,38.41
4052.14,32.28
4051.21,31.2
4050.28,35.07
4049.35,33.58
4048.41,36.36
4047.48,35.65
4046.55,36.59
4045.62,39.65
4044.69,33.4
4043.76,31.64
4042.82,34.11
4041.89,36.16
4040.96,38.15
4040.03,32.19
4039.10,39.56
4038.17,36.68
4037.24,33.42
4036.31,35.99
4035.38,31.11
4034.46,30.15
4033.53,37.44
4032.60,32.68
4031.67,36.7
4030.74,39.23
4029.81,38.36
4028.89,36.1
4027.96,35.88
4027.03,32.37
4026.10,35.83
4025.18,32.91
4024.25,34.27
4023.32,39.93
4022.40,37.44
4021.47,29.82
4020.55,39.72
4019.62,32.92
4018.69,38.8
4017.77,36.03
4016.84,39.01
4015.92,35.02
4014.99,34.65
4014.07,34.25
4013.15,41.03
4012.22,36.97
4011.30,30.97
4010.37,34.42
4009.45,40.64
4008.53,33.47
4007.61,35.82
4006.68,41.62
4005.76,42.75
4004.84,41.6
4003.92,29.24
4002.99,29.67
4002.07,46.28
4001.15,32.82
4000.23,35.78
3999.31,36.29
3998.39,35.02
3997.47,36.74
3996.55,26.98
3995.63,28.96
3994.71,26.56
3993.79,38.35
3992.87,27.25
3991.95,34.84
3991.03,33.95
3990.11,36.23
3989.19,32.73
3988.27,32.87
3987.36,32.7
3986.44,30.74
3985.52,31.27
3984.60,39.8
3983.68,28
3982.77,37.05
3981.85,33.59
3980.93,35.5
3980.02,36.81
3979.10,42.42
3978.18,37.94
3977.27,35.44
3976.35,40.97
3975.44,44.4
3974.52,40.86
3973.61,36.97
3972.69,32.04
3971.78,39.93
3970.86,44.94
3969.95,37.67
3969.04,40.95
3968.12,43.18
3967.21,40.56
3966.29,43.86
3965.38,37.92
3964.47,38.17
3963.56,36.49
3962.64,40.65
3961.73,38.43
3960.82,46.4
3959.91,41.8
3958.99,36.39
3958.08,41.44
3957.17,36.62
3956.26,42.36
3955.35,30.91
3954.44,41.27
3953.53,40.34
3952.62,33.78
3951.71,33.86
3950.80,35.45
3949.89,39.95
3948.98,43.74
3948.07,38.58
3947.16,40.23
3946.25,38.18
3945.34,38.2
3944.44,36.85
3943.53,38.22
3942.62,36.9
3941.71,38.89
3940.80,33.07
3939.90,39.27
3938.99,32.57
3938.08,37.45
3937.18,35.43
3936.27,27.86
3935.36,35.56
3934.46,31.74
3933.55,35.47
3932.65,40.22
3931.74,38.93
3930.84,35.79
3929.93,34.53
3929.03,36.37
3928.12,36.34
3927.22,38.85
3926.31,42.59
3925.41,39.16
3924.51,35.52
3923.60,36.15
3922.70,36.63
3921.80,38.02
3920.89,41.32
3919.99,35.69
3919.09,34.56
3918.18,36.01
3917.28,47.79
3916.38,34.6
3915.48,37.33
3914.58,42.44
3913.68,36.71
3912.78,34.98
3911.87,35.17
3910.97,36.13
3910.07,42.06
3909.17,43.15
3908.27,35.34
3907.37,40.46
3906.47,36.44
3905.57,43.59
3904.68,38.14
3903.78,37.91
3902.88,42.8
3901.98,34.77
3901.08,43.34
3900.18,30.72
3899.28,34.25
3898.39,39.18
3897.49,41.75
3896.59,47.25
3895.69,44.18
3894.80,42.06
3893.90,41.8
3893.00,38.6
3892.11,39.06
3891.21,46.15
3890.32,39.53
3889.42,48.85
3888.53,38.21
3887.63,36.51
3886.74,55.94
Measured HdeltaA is -2.9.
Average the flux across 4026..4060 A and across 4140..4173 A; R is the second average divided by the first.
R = 0.9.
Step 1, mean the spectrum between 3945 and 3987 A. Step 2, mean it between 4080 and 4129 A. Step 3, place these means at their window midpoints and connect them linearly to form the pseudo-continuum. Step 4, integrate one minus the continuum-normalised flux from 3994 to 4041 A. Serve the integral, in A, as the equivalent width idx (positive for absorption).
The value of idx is 2.8 A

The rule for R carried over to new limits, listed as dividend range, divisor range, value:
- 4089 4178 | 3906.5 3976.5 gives 0.90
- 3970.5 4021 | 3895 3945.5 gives 0.95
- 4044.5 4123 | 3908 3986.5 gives 0.98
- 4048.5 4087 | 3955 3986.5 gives 0.98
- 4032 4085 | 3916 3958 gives 0.98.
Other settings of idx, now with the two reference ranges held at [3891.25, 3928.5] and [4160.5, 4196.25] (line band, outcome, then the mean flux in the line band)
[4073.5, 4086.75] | -1.2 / 38.2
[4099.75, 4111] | -0.8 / 36.8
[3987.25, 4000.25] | 1.4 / 32.9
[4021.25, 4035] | 0.3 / 35.4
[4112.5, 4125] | -0.4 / 35.2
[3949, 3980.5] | -1.3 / 39.2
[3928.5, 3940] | 0.9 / 35.4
